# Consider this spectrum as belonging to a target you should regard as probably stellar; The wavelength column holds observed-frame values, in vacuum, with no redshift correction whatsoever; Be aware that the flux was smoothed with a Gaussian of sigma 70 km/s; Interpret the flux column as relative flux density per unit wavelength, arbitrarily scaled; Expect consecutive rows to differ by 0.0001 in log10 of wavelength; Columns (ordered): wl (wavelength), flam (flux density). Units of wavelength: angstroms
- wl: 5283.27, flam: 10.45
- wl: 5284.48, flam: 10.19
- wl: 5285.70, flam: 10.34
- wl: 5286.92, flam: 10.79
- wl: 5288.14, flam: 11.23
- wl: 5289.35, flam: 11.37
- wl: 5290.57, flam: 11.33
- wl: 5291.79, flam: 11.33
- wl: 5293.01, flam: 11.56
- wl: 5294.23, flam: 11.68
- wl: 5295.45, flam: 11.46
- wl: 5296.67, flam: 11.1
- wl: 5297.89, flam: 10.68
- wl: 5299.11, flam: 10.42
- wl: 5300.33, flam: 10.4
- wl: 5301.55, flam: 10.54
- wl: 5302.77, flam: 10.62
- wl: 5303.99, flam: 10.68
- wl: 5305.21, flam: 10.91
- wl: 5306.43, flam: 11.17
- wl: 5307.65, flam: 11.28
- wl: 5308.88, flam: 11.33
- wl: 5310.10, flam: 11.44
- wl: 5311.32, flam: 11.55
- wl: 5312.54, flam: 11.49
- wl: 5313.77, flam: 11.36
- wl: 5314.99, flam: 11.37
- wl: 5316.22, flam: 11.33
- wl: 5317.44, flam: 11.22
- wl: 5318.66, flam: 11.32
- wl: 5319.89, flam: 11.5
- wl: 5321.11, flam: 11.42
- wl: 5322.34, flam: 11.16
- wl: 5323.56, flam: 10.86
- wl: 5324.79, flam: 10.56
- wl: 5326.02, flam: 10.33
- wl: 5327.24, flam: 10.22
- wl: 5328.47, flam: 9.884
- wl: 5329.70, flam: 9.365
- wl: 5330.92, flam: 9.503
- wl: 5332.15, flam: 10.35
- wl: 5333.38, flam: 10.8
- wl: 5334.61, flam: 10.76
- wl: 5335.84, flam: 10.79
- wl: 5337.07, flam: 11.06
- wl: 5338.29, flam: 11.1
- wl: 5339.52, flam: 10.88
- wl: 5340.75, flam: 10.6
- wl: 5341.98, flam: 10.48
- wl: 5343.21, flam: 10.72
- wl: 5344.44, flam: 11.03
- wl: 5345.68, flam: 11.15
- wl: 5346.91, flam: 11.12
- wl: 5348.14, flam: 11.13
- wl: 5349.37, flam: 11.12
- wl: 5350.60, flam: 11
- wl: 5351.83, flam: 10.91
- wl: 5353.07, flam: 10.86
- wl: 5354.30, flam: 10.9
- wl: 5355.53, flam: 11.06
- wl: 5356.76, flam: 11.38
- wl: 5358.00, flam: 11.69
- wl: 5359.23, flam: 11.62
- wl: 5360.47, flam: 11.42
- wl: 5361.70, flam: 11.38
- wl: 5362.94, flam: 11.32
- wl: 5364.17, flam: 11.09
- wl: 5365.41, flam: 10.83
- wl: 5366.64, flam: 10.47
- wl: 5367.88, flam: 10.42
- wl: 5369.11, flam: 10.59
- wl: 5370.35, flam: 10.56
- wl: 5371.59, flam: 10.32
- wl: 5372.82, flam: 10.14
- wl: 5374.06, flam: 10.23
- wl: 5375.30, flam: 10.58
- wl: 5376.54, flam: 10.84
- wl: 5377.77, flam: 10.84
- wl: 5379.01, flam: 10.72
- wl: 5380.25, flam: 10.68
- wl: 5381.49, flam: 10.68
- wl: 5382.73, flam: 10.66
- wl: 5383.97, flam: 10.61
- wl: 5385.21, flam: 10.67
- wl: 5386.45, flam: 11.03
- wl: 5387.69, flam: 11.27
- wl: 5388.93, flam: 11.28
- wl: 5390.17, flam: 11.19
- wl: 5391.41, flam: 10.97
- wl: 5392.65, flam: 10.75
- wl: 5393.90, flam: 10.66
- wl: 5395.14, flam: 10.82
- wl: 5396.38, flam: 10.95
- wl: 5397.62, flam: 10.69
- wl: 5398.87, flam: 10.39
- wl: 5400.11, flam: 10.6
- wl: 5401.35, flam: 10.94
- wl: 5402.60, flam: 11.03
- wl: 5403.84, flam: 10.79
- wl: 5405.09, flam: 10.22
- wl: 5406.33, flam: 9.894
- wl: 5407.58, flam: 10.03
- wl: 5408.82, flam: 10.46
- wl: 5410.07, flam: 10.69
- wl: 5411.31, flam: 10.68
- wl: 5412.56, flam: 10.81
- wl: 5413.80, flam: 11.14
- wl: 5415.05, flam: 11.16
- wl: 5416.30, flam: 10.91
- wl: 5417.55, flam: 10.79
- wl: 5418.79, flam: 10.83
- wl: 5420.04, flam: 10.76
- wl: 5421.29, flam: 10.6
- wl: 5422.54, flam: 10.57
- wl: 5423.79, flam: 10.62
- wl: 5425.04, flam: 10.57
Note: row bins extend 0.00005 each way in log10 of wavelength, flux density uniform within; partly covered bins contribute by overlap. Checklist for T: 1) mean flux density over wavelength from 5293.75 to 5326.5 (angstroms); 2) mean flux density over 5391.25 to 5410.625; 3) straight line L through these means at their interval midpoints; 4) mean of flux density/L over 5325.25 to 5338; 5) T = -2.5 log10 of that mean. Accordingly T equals 0.06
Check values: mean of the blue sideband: 11.1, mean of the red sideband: 10.6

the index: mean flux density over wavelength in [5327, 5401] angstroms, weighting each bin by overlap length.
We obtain 10.8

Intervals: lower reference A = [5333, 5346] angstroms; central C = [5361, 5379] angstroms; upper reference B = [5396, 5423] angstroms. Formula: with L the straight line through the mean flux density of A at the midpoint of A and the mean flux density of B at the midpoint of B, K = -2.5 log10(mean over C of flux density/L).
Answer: 0.01 mag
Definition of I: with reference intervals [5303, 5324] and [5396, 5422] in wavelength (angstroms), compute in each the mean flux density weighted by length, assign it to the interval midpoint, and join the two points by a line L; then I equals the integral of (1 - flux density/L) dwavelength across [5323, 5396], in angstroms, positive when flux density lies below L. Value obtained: 1.3 angstroms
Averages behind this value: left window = 11.3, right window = 10.7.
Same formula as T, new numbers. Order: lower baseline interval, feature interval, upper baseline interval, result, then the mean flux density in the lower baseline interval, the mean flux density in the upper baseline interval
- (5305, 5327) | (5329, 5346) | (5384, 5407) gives 0.05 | 11.2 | 10.8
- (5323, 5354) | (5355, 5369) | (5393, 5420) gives -0.05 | 10.7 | 10.7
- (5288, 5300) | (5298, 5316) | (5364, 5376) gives 0.00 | 11.2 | 10.5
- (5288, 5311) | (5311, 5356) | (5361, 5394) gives 0.01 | 11.1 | 10.8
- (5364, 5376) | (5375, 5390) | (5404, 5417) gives -0.03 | 10.5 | 10.6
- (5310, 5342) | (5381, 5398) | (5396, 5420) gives -0.02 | 10.8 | 10.7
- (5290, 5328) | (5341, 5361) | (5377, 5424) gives -0.02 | 11.1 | 10.7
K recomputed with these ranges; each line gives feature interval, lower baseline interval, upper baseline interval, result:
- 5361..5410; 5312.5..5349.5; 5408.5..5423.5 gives 0.009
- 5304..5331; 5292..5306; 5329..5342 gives -0.024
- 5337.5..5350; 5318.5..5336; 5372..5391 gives -0.032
